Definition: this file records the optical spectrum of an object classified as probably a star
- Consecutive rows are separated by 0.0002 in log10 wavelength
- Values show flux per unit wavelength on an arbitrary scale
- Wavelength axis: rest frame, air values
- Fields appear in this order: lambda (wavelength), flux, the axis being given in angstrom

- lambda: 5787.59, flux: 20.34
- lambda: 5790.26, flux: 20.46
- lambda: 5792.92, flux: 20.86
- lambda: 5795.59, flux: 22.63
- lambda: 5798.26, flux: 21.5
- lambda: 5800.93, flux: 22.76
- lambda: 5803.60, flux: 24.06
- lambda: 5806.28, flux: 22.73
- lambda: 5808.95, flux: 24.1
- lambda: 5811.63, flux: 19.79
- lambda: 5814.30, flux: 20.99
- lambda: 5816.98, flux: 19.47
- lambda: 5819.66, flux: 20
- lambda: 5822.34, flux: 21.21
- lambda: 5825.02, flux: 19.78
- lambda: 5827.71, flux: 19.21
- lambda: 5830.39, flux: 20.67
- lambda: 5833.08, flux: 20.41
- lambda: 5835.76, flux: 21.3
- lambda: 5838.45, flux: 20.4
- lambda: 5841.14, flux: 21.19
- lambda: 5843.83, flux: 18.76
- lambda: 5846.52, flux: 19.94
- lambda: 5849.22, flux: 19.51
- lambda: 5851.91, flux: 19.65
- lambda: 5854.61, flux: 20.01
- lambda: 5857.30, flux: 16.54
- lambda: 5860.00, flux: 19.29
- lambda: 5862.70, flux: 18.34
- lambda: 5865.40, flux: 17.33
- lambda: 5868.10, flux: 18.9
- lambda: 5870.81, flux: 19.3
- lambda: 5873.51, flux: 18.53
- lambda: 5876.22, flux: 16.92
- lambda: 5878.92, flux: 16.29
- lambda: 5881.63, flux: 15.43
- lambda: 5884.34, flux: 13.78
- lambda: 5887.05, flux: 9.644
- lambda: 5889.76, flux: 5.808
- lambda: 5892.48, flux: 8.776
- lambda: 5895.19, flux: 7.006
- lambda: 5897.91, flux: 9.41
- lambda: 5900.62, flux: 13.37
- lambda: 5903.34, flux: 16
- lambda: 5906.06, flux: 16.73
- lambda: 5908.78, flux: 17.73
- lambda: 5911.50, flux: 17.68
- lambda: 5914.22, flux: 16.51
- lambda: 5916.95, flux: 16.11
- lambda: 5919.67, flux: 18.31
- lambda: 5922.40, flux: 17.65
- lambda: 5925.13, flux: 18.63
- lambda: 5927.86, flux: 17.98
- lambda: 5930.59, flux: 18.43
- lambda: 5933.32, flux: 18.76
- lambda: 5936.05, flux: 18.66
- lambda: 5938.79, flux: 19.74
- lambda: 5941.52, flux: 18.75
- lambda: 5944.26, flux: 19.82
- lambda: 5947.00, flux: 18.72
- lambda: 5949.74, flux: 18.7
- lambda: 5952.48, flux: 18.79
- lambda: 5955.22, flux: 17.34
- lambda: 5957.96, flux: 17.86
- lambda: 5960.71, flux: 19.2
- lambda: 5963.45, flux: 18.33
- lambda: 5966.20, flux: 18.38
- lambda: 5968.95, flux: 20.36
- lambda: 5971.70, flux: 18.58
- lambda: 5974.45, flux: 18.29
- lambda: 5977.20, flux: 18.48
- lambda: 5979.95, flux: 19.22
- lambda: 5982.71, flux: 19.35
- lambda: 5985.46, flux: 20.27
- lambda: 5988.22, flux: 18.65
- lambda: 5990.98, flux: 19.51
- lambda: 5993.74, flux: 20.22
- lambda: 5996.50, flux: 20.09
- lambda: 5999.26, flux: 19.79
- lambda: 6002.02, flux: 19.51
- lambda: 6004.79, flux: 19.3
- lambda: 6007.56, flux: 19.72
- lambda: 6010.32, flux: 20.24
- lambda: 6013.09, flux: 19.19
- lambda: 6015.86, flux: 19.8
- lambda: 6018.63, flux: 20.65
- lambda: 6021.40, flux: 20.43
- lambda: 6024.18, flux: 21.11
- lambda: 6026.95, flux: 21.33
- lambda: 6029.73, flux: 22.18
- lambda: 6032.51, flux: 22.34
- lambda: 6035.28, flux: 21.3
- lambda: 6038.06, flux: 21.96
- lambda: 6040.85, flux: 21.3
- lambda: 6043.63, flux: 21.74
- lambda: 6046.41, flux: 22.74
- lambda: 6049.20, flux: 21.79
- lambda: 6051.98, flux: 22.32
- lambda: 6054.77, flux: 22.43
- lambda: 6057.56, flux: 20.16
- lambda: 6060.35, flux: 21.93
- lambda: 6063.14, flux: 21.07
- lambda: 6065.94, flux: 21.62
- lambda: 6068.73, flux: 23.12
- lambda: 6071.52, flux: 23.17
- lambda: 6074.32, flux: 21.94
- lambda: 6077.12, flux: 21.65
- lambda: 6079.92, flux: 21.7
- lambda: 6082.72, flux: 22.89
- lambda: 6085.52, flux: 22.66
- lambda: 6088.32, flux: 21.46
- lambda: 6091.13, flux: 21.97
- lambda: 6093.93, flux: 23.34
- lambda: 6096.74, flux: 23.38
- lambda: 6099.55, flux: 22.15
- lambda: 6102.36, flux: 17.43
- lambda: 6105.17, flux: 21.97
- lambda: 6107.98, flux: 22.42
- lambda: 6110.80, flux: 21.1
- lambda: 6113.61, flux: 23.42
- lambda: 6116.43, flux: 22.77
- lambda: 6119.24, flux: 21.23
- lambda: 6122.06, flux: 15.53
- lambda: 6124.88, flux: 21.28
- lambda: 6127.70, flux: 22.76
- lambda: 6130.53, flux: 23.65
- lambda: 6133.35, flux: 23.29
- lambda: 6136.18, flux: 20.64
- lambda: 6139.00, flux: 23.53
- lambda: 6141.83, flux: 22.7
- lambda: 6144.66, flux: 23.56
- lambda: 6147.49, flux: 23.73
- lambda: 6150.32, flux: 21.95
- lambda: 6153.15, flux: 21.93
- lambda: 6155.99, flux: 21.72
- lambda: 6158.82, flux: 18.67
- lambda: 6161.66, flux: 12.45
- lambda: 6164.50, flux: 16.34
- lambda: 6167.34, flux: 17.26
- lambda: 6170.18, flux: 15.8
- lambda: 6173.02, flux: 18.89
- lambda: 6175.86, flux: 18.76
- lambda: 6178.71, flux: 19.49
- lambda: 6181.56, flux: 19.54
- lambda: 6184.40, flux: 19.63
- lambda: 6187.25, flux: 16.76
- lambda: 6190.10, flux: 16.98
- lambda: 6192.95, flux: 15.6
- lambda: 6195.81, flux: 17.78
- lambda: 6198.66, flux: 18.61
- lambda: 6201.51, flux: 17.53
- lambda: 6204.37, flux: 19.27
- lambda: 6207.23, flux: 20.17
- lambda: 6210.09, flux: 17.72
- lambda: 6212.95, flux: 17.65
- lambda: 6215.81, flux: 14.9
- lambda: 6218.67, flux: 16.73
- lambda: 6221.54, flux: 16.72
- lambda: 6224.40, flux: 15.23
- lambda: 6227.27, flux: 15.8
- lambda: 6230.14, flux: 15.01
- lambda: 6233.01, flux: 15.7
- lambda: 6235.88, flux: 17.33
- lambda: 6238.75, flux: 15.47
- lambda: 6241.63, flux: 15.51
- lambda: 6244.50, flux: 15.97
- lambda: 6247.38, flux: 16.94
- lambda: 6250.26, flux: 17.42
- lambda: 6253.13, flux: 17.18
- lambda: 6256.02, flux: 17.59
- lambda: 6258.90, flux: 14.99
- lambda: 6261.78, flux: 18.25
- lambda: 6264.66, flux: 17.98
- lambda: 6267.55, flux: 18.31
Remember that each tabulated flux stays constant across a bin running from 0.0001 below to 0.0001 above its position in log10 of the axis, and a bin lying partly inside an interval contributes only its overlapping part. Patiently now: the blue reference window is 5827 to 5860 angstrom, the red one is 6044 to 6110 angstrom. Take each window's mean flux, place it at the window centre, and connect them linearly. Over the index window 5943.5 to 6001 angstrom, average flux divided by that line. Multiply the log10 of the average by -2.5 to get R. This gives 0.106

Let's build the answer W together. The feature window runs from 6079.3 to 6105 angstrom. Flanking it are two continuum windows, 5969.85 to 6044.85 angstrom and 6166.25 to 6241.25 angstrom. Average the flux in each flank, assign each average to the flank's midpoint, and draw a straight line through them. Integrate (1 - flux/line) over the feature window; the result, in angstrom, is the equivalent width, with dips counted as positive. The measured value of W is -4.0 angstrom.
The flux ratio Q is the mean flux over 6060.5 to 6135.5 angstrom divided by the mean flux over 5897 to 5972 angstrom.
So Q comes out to 1.2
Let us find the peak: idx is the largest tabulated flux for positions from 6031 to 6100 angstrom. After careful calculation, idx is 23.38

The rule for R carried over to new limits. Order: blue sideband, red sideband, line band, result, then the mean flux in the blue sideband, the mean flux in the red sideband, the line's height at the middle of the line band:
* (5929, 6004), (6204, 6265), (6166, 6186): -0.08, 19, 16.7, 17.2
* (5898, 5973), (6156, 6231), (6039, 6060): -0.23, 17.9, 17.4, 17.7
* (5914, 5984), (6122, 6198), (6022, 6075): -0.15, 18.5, 19.7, 19.1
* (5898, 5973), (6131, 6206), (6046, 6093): -0.18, 17.9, 19.4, 18.7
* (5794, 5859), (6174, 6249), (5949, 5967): 0.06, 20.7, 17.2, 19.5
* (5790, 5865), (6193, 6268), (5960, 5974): 0.02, 20.5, 16.9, 19.3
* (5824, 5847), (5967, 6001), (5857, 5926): 0.28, 20.2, 19.4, 19.9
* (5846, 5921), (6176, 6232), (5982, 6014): -0.20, 15.8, 17.4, 16.4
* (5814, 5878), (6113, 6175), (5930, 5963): 0.06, 19.4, 20.5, 19.8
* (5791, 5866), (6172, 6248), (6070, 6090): -0.21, 20.5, 17.2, 18.3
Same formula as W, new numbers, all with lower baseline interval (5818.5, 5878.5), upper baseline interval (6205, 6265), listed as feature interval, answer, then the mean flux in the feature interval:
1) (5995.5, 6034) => -4.66 angstrom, 20.4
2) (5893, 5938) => 6.64 angstrom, 16.1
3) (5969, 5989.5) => -0.68 angstrom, 19.1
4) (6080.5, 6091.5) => -2.80 angstrom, 22.2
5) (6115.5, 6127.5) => -1.98 angstrom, 20.4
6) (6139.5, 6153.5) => -4.52 angstrom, 22.9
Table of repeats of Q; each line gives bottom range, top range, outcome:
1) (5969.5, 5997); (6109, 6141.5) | 1.13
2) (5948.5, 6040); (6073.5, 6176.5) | 1.07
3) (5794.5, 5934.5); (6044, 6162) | 1.21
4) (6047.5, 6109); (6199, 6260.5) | 0.76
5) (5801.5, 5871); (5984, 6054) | 1.03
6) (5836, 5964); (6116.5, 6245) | 1.09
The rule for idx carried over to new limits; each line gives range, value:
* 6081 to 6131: 23.65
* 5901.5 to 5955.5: 19.82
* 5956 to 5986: 20.36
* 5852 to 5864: 20.01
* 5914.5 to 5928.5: 18.63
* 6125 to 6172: 23.73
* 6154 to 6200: 21.72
